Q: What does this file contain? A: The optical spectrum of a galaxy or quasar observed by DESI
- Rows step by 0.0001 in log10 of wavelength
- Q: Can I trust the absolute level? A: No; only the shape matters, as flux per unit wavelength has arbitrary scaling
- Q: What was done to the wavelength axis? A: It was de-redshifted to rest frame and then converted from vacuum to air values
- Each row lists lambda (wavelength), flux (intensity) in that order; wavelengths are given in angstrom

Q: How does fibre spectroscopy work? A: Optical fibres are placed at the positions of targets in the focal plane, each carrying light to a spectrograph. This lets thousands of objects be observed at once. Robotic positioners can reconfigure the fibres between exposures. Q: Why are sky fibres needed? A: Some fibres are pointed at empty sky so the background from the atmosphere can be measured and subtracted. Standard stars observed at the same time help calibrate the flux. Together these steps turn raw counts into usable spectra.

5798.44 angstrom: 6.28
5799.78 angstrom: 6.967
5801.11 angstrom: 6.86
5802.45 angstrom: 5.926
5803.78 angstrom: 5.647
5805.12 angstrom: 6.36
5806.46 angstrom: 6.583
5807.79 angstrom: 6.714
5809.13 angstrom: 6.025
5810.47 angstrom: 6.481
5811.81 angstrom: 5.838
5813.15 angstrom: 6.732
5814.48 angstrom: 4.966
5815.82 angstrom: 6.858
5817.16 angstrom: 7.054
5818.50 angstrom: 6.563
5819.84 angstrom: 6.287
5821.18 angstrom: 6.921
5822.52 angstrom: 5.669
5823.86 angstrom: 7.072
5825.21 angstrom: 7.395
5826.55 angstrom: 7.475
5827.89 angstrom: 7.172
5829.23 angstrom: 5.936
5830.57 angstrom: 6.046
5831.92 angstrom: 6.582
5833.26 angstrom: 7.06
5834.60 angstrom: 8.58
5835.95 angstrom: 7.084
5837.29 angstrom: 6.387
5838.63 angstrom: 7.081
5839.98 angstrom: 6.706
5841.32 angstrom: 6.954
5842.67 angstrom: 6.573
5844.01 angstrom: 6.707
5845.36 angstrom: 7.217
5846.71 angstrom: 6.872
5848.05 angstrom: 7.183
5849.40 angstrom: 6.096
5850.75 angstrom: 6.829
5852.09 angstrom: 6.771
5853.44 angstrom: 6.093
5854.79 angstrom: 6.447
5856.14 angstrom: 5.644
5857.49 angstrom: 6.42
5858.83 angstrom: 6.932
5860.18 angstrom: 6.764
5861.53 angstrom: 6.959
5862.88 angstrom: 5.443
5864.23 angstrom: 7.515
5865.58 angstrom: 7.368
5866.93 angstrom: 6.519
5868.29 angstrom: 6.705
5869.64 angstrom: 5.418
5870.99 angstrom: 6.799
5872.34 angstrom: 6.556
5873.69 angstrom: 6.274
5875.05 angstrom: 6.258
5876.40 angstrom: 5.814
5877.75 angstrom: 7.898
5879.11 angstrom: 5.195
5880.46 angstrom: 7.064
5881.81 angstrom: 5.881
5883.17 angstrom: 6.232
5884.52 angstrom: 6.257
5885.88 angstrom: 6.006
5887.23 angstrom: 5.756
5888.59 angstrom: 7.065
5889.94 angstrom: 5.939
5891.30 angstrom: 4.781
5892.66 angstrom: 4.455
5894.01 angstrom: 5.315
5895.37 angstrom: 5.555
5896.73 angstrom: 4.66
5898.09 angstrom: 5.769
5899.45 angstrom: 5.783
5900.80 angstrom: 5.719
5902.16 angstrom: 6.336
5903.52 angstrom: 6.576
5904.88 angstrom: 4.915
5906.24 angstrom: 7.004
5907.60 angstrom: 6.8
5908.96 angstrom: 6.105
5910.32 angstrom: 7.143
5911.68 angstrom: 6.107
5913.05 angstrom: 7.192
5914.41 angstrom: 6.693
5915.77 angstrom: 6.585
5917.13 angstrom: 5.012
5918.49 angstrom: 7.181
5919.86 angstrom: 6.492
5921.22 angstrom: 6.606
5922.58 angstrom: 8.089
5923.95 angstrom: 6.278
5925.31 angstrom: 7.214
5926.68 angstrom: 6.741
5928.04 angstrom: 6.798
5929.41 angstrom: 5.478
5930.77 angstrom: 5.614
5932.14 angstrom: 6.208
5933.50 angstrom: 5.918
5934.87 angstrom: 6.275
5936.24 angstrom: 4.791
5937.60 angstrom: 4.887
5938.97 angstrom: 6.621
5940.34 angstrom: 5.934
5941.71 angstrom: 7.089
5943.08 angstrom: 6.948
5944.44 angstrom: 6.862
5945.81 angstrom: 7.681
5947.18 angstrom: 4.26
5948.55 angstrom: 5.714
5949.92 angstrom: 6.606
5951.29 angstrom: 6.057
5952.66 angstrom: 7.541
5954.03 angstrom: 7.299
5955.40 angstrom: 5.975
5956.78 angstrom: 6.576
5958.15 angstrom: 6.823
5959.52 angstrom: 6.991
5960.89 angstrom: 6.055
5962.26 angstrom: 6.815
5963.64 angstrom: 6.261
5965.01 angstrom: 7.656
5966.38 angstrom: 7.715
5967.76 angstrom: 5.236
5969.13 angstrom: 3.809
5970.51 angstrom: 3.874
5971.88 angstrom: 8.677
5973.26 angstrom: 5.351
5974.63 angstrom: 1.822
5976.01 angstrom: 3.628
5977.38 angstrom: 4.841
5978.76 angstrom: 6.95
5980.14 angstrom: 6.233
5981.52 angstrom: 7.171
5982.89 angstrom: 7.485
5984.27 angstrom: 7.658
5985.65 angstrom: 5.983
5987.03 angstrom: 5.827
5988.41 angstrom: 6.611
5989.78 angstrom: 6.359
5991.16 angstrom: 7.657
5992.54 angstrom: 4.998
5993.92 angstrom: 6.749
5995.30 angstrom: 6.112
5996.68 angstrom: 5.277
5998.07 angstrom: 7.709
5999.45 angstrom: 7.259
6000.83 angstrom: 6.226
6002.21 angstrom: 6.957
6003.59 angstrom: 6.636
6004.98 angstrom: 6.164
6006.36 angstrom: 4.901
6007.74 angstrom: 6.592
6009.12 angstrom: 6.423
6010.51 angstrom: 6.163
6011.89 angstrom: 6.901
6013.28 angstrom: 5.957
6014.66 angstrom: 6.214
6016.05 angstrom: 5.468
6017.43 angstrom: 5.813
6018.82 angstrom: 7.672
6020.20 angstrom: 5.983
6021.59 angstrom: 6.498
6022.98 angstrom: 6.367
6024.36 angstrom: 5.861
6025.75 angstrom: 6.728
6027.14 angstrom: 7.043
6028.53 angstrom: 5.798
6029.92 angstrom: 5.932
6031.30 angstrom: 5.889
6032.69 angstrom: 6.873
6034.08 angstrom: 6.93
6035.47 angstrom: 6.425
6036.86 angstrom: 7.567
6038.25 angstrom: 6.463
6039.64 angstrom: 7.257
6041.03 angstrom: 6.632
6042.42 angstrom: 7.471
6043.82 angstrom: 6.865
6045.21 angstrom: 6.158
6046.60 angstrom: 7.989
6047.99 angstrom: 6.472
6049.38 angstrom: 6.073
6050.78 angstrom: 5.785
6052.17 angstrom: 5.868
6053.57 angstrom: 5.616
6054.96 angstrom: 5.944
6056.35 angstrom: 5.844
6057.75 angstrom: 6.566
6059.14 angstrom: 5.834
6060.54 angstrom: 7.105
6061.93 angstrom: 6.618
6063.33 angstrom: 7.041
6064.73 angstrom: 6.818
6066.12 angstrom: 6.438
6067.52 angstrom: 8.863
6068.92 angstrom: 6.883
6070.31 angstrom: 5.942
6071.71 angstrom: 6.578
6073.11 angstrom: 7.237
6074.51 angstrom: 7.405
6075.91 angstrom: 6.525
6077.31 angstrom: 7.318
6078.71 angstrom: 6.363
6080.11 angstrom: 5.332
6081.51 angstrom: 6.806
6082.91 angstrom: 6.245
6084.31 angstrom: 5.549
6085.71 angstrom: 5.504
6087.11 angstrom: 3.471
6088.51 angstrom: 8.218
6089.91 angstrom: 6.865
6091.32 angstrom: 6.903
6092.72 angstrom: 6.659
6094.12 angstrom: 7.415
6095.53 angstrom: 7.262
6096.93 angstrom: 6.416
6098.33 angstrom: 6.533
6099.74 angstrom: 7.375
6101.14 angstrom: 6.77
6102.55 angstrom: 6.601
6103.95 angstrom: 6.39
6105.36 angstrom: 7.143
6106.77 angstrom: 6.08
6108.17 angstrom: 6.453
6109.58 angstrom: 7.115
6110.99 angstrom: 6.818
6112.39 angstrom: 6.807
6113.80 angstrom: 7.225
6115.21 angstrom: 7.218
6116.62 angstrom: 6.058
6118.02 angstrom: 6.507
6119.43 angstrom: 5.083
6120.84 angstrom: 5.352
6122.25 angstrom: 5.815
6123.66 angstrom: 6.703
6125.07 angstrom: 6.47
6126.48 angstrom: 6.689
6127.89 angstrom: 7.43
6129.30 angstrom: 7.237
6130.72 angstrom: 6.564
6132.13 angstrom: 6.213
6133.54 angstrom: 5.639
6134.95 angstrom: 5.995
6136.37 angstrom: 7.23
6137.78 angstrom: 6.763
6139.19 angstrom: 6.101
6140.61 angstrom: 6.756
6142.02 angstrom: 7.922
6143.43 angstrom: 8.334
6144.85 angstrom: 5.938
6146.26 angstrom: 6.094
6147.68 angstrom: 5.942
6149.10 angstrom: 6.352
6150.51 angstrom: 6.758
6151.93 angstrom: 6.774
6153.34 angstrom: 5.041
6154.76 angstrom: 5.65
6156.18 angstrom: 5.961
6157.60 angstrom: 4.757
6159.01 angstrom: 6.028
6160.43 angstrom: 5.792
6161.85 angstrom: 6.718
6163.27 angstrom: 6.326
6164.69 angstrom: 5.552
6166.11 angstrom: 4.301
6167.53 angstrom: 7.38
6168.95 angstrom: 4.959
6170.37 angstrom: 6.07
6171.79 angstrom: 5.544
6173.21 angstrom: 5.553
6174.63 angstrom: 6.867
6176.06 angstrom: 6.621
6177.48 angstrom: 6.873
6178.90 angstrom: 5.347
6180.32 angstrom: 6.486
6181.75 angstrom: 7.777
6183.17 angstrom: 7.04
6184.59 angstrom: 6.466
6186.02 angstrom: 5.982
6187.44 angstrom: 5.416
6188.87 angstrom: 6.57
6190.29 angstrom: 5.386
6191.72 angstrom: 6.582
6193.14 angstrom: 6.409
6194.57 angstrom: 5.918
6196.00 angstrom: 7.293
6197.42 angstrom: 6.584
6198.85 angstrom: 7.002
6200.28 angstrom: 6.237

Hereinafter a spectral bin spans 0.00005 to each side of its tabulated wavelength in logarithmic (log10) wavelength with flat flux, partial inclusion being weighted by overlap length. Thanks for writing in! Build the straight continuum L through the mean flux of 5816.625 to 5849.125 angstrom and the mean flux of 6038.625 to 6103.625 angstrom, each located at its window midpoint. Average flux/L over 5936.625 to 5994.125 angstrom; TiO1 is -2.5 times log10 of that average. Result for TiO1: 0.084 mag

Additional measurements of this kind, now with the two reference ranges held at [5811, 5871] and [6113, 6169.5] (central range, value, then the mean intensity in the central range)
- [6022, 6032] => 0.03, 6.24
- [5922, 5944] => 0.04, 6.3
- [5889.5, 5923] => 0.08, 6.1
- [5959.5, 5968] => -0.04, 6.73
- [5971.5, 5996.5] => 0.07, 6.07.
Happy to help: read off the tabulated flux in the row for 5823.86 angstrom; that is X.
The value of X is 7.072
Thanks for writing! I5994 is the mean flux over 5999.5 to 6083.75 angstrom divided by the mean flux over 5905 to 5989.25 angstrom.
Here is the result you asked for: 1.04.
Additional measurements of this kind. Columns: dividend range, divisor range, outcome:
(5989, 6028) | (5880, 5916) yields 1.05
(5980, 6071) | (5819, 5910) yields 1.02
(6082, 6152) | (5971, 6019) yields 1.05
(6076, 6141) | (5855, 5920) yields 1.05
